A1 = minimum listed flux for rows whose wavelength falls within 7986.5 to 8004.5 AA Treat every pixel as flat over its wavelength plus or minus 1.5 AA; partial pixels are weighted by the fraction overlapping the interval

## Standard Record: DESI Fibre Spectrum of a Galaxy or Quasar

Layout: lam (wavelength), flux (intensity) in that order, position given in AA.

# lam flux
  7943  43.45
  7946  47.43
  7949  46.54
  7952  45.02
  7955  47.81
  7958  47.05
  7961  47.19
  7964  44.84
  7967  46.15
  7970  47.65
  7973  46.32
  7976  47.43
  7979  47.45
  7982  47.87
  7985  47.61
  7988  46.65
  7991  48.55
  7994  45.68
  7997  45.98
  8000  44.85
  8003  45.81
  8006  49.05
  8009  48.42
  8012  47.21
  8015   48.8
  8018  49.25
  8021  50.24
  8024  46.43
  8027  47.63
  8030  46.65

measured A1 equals 44.85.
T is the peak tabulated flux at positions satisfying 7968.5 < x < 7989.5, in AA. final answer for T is 47.87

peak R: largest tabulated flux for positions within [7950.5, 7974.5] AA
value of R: 47.81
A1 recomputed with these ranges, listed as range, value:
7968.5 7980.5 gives 46.32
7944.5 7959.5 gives 45.02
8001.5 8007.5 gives 45.81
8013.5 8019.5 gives 48.8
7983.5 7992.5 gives 46.65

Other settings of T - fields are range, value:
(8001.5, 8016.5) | 49.05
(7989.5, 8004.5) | 48.55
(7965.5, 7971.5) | 47.65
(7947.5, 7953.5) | 46.54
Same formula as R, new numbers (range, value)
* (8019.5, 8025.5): 50.24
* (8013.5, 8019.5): 49.25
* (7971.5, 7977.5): 47.43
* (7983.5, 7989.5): 47.61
